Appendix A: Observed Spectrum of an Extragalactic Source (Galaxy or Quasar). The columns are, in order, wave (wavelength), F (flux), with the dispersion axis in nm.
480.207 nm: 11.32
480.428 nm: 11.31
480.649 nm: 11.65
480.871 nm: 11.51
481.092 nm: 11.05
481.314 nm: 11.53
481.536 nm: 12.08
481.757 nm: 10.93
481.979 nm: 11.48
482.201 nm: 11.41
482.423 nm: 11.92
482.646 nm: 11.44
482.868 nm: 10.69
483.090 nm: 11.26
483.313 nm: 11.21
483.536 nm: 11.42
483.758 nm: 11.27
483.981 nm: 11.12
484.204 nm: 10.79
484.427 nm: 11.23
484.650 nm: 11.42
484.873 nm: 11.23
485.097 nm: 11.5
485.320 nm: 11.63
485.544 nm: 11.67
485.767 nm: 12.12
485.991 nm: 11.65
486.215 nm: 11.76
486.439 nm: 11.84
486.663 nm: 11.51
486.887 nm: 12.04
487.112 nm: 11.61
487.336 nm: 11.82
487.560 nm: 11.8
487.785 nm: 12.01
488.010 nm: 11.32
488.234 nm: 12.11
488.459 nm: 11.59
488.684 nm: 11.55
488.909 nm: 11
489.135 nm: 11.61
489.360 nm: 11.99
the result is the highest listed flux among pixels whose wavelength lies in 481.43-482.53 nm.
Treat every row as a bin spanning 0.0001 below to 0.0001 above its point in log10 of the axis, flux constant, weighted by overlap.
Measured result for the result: 12.08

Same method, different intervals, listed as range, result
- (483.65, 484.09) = 11.27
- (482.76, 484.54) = 11.42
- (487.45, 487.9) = 12.01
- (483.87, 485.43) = 11.63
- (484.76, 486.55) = 12.12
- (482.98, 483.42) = 11.26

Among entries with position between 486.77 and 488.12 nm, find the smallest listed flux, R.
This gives 11.32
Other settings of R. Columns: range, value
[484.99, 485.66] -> 11.5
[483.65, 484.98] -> 10.79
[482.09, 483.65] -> 10.69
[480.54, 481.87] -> 10.93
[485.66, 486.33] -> 11.65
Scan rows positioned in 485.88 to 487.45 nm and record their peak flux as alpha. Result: 12.04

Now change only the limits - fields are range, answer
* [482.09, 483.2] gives 11.92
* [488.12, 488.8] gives 12.11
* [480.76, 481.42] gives 11.53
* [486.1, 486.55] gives 11.84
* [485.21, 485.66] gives 11.67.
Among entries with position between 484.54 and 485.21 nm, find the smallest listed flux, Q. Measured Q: 11.23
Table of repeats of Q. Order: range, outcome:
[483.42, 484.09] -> 11.12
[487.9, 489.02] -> 11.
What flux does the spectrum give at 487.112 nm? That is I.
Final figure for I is 11.61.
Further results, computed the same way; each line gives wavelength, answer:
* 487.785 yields 12.01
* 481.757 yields 10.93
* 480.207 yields 11.32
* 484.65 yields 11.42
